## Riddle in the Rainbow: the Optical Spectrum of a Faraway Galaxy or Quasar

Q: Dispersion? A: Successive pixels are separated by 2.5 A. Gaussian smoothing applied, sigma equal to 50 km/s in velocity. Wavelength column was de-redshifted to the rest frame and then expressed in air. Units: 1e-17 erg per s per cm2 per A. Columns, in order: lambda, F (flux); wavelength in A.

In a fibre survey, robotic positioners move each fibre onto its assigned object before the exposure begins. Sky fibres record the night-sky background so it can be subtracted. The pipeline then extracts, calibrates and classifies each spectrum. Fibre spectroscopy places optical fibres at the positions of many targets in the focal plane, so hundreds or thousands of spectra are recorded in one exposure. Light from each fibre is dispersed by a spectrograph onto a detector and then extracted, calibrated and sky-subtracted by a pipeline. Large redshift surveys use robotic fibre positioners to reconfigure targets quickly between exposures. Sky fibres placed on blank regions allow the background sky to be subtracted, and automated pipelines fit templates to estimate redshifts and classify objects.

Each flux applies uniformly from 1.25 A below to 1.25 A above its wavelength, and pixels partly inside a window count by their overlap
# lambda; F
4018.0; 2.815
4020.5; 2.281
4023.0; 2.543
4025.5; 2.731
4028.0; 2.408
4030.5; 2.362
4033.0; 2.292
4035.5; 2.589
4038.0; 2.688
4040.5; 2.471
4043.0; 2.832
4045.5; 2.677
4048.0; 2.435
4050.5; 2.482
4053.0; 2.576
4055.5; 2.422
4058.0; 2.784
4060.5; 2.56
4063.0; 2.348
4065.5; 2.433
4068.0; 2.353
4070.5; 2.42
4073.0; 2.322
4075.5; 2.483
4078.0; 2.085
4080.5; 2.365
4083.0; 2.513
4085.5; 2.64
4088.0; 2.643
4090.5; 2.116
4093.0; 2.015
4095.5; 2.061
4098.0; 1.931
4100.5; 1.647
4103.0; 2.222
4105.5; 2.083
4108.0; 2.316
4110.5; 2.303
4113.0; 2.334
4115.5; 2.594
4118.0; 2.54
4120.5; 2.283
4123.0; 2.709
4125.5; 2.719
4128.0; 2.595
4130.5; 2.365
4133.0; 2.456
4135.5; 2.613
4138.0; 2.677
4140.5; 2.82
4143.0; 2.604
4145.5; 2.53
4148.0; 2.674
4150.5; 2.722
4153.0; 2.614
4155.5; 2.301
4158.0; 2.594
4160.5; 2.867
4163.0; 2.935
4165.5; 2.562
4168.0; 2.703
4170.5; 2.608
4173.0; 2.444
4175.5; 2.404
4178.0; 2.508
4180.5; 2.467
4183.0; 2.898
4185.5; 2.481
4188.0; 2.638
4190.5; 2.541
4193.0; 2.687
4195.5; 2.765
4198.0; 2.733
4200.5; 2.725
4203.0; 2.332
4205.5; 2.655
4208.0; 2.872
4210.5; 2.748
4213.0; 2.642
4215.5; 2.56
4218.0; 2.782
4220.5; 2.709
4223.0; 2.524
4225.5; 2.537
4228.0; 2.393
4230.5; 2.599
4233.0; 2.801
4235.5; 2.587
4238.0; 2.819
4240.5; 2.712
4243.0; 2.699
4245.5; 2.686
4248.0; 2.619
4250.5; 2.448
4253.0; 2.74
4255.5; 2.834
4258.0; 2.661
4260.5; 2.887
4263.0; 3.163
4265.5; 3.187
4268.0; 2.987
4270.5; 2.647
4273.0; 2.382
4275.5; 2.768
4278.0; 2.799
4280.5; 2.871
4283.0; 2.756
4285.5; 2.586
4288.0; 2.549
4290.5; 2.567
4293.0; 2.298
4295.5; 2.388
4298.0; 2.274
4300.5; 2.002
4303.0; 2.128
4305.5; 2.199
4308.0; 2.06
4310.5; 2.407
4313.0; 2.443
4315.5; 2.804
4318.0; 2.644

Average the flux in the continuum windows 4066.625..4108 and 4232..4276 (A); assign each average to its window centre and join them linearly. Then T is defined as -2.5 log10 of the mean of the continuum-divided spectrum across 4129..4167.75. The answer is -0.08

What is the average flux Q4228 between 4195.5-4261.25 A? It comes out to 2.67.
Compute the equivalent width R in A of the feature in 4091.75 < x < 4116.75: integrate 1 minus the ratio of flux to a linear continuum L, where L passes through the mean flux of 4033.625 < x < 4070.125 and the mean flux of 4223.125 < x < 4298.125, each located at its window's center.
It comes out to 4.12 A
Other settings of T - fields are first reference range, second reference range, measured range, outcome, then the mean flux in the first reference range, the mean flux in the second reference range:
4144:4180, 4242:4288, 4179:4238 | 0.012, 2.6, 2.76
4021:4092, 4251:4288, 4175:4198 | 0.023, 2.48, 2.79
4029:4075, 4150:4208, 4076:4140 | 0.086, 2.5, 2.62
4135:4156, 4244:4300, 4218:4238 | 0.017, 2.63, 2.68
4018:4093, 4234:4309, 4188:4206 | -0.028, 2.48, 2.61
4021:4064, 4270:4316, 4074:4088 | 0.040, 2.54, 2.46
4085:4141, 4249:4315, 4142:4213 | -0.077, 2.37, 2.58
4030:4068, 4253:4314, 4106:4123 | 0.061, 2.53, 2.58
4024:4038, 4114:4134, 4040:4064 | -0.025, 2.5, 2.53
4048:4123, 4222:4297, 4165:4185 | -0.022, 2.35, 2.68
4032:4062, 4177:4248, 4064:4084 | 0.093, 2.57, 2.65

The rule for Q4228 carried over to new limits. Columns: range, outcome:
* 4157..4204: 2.63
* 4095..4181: 2.48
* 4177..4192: 2.59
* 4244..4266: 2.79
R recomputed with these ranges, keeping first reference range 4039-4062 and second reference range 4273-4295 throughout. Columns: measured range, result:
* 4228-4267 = -2.0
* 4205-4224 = -0.6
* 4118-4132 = 0.3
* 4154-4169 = -0.3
